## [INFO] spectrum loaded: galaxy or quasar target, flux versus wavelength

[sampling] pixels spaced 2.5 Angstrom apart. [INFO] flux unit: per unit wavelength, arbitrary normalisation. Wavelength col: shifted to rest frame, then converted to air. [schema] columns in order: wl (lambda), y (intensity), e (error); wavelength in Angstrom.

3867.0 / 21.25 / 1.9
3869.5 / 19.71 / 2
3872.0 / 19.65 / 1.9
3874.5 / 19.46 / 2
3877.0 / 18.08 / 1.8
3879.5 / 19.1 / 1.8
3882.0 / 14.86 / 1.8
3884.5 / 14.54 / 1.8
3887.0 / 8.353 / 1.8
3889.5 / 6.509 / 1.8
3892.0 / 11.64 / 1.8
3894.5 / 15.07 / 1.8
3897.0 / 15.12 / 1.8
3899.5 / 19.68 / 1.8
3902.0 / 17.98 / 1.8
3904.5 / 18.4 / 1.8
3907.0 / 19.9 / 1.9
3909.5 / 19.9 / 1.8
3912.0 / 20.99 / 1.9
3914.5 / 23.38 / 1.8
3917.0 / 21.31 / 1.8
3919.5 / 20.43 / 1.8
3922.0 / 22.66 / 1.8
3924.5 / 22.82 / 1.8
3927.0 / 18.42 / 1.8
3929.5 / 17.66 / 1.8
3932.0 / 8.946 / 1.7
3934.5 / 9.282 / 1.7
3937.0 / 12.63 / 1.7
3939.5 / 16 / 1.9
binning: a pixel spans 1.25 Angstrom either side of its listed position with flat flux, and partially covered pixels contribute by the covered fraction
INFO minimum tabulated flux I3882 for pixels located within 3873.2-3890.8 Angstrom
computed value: 6.509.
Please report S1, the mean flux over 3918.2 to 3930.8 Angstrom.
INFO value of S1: 20.4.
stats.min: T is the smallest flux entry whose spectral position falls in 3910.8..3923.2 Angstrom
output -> 20.43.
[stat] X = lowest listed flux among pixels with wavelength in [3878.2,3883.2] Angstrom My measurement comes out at 14.86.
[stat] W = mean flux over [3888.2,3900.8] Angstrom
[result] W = 13.6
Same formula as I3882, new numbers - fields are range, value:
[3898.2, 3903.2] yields 17.98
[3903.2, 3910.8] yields 18.4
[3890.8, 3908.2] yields 11.64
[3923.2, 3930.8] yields 17.66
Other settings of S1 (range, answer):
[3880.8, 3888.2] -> 12.6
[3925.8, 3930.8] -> 17.9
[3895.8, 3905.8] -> 17.8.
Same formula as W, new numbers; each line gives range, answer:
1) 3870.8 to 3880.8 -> 19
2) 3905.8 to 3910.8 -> 19.9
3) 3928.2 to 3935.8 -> 12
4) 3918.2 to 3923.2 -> 21.5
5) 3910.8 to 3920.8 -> 21.5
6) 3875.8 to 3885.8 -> 16.6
